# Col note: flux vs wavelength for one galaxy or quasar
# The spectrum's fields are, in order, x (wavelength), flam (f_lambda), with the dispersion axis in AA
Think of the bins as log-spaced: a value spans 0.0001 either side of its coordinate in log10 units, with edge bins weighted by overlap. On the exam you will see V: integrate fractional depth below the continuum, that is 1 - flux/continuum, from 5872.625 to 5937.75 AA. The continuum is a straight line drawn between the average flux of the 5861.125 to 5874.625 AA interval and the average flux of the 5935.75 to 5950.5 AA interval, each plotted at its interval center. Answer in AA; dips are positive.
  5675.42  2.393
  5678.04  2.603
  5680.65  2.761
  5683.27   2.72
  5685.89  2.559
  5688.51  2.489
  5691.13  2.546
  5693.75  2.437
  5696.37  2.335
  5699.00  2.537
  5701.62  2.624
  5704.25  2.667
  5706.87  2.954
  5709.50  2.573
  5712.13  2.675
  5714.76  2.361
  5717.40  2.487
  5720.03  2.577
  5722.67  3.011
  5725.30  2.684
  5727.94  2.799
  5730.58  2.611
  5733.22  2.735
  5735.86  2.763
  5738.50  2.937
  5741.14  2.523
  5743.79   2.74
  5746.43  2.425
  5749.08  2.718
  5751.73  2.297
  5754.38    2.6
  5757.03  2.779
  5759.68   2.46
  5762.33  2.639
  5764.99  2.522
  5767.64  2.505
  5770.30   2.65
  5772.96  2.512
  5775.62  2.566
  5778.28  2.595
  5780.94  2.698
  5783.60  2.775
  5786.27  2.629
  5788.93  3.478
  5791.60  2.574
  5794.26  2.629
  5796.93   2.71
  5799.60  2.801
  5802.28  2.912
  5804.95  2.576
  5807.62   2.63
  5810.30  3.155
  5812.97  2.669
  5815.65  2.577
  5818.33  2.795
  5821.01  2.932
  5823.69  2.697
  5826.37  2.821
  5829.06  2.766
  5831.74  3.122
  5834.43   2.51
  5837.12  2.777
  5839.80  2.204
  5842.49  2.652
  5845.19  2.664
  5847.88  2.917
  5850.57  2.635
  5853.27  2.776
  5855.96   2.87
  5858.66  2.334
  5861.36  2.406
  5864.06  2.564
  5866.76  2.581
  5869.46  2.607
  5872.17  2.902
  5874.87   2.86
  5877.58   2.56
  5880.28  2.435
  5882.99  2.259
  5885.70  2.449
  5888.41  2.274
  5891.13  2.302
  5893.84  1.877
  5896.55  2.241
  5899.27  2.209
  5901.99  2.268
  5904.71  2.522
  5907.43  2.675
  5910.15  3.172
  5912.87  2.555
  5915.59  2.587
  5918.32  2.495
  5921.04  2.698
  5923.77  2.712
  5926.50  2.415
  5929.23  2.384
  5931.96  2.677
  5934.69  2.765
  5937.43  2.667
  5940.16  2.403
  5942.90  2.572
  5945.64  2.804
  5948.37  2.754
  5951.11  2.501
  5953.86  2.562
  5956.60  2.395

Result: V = 3.38 AA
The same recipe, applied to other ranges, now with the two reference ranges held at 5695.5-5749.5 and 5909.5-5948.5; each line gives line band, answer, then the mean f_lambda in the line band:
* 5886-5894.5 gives 1.4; 2.21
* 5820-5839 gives -1.0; 2.78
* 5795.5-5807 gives -0.4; 2.74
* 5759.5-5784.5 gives 0.5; 2.6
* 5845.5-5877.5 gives -0.4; 2.67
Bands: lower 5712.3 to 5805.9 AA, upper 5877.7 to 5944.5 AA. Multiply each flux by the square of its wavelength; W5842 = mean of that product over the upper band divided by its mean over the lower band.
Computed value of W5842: 1.0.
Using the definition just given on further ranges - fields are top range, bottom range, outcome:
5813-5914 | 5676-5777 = 1.04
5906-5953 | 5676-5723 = 1.10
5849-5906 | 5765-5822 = 0.93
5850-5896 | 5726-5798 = 0.98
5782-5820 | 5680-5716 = 1.11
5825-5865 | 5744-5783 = 1.06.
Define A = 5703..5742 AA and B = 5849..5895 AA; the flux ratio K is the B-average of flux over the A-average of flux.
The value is 0.9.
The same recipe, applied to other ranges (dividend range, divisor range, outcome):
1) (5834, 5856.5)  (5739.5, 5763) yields 1.03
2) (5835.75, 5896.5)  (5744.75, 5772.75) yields 0.99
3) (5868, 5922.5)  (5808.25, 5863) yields 0.92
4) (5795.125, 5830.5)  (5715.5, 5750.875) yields 1.03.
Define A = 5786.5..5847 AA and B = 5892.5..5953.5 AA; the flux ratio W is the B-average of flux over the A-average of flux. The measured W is 0.9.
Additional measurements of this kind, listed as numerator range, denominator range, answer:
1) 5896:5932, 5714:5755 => 0.96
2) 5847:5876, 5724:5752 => 1.00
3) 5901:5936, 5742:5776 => 1.02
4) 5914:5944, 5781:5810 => 0.93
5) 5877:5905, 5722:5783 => 0.87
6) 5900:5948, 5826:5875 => 0.97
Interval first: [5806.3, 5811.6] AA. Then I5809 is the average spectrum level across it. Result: 2.89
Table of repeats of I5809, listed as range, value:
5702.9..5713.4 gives 2.72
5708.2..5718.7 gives 2.52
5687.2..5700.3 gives 2.47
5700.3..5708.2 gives 2.75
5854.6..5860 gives 2.6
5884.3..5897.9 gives 2.23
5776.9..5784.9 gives 2.69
